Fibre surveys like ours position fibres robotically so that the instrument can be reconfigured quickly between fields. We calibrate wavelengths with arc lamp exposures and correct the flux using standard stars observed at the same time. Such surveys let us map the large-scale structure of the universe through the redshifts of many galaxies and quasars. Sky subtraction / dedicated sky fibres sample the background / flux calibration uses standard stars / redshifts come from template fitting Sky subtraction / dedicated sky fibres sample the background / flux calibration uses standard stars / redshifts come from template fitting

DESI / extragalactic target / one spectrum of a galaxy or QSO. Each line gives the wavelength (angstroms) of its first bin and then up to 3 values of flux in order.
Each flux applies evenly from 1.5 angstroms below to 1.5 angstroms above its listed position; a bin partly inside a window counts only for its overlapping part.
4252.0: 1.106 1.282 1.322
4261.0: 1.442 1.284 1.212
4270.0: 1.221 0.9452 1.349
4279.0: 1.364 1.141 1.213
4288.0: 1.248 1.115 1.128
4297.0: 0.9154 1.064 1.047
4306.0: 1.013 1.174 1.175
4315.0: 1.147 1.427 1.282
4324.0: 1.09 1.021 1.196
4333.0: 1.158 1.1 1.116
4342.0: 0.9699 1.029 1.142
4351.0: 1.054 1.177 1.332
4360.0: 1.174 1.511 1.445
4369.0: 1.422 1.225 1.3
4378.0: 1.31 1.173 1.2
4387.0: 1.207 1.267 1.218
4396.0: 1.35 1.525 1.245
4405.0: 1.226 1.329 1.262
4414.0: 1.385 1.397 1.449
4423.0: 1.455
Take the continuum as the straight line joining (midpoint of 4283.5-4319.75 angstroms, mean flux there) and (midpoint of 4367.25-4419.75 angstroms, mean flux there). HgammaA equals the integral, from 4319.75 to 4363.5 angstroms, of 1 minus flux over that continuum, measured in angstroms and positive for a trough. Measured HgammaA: 2.25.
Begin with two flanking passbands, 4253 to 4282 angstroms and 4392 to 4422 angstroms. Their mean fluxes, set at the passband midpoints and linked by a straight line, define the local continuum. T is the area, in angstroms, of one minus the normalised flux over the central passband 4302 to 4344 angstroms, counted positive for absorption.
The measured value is 5.06 angstroms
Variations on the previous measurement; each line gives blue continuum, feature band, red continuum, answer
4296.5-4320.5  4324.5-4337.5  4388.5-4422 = 0.7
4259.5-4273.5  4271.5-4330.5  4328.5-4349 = 1.0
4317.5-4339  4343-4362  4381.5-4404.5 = 0.8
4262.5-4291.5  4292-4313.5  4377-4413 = 2.7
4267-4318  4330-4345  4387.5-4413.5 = 1.5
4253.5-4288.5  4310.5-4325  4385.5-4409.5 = 0.5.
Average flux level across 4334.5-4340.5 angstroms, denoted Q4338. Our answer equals 1.11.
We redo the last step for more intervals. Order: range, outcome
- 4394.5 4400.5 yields 1.44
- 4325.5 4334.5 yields 1.12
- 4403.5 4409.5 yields 1.28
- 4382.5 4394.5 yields 1.22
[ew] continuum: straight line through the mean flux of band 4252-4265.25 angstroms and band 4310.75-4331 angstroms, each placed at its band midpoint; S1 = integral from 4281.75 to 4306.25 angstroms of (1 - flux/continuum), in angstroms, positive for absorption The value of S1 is 2.8 angstroms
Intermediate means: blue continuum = 1.31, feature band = 1.1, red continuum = 1.19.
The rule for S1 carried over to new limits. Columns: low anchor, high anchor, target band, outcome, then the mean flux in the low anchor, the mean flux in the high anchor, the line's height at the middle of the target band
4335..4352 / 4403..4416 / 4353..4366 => -2.2 angstroms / 1.07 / 1.3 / 1.12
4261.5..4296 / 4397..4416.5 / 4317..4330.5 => 0.6 angstroms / 1.2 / 1.33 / 1.25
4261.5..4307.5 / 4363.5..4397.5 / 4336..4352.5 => 2.3 angstroms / 1.16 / 1.29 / 1.24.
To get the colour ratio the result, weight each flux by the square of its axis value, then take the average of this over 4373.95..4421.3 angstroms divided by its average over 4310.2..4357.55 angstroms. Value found 1.2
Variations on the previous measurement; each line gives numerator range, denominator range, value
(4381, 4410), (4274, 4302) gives 1.15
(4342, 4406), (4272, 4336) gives 1.13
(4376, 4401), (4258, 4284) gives 1.08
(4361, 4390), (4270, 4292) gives 1.14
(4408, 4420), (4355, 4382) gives 1.05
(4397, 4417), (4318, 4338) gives 1.19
